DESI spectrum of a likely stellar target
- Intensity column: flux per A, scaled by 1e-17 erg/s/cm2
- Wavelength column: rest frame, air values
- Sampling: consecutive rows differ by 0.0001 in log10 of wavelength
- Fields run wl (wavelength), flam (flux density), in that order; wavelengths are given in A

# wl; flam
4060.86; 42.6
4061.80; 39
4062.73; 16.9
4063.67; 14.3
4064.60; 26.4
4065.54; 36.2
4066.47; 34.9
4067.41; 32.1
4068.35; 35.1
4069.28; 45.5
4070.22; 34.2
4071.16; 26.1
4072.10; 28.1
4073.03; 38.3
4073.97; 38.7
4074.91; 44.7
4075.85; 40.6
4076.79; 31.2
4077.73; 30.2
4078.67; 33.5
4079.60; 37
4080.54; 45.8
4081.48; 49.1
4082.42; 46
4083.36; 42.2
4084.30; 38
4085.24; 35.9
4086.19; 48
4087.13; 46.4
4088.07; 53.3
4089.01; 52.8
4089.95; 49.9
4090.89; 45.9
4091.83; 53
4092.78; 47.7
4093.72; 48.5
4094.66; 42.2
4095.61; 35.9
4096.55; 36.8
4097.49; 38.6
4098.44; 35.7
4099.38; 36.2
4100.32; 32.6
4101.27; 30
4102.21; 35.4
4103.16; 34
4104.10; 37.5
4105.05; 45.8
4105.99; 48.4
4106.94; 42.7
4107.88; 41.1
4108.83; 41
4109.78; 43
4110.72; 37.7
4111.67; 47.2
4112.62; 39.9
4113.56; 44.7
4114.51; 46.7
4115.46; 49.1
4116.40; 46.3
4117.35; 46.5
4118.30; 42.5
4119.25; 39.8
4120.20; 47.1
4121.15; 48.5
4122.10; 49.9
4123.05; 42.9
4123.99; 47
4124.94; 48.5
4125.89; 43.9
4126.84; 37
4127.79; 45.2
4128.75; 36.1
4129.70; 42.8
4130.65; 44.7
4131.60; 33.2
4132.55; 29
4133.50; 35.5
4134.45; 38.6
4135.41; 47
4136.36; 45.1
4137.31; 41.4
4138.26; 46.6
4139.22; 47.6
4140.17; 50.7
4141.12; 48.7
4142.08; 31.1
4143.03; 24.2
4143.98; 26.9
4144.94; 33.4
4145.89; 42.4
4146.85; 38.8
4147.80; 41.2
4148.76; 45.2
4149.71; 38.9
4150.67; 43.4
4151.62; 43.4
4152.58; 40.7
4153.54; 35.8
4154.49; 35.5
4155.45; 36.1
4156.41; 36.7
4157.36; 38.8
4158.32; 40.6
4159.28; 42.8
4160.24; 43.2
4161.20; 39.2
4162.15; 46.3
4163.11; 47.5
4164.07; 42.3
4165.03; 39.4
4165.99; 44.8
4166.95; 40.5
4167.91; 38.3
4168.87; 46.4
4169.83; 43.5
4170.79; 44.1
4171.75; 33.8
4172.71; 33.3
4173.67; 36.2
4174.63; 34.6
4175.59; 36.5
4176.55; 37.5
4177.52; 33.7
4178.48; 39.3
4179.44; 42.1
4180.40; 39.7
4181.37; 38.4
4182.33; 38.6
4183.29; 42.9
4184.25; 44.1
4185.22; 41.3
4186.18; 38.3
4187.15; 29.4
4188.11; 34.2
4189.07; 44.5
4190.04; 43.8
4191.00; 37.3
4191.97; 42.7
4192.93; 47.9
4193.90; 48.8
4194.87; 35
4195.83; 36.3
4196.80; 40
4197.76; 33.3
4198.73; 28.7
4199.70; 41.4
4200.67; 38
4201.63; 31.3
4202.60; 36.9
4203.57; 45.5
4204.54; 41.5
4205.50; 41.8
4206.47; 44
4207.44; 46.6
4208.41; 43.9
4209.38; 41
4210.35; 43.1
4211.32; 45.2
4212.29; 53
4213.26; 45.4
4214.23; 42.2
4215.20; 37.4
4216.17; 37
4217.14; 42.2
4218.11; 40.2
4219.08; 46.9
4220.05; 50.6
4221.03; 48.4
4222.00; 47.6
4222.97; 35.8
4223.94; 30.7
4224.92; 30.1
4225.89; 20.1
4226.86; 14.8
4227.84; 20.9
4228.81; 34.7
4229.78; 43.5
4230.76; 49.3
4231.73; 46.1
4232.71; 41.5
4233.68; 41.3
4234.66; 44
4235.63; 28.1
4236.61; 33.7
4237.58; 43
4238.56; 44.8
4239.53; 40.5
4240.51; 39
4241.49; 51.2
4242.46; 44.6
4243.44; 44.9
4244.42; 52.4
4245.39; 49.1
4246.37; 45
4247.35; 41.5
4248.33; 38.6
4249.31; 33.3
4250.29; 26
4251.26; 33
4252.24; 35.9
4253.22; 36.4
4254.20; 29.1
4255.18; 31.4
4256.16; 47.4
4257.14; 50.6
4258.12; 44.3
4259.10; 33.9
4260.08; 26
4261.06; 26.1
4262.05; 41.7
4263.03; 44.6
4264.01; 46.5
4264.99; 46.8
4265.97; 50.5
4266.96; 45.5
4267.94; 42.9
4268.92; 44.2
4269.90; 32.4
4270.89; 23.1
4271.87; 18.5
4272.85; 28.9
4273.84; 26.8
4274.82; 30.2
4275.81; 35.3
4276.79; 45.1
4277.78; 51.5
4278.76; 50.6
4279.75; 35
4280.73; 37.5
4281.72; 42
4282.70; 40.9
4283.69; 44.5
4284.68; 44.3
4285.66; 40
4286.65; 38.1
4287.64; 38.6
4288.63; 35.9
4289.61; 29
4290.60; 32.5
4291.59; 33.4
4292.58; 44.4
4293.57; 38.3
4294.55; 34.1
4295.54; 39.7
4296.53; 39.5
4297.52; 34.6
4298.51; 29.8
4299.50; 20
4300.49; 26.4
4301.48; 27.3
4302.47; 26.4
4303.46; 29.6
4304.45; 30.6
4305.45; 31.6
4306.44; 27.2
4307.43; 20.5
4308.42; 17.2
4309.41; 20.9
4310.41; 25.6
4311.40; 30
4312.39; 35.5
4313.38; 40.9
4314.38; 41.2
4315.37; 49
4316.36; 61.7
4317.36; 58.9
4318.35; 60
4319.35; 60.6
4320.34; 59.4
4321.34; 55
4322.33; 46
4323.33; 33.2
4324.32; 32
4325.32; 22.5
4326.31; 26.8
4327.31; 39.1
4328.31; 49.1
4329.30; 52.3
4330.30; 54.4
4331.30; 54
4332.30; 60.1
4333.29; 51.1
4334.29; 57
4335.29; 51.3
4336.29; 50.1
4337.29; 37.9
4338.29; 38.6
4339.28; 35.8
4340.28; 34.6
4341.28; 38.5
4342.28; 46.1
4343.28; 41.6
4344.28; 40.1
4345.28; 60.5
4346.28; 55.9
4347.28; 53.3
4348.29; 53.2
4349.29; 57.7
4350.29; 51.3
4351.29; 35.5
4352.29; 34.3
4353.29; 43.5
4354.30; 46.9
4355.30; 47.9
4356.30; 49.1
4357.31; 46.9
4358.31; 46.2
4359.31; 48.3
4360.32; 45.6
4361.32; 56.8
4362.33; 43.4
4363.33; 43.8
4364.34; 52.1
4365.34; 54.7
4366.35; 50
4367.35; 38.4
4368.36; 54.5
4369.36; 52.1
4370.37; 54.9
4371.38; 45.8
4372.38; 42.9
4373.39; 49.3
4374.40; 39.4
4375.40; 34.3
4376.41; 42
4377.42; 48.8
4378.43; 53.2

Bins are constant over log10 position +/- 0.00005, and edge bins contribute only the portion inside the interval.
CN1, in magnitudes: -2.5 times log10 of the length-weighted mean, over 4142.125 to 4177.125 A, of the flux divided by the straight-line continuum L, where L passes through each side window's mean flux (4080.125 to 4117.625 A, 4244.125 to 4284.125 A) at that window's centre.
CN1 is 0.059 mag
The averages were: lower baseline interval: 42.9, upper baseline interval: 38.6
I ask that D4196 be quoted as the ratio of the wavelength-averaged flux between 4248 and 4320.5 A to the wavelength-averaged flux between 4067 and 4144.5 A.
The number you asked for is 0.9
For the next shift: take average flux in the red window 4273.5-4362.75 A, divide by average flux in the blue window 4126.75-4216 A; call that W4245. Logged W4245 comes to 1.03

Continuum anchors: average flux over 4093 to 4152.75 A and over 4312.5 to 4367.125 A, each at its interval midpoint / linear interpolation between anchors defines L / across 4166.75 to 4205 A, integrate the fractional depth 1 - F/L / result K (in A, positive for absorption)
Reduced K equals 3.5 A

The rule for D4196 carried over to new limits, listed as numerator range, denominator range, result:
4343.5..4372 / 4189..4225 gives 1.18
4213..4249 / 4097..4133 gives 0.97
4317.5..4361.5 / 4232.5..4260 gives 1.17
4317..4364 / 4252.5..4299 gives 1.24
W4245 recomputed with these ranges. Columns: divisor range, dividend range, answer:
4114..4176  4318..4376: 1.14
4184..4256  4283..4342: 0.99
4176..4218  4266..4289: 0.95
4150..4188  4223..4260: 0.96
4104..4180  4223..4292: 0.92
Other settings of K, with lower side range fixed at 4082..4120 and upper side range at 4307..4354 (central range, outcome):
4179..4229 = 4.58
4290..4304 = 3.64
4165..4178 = 1.32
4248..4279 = 4.56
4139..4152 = 1.04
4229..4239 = 0.51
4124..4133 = 0.50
